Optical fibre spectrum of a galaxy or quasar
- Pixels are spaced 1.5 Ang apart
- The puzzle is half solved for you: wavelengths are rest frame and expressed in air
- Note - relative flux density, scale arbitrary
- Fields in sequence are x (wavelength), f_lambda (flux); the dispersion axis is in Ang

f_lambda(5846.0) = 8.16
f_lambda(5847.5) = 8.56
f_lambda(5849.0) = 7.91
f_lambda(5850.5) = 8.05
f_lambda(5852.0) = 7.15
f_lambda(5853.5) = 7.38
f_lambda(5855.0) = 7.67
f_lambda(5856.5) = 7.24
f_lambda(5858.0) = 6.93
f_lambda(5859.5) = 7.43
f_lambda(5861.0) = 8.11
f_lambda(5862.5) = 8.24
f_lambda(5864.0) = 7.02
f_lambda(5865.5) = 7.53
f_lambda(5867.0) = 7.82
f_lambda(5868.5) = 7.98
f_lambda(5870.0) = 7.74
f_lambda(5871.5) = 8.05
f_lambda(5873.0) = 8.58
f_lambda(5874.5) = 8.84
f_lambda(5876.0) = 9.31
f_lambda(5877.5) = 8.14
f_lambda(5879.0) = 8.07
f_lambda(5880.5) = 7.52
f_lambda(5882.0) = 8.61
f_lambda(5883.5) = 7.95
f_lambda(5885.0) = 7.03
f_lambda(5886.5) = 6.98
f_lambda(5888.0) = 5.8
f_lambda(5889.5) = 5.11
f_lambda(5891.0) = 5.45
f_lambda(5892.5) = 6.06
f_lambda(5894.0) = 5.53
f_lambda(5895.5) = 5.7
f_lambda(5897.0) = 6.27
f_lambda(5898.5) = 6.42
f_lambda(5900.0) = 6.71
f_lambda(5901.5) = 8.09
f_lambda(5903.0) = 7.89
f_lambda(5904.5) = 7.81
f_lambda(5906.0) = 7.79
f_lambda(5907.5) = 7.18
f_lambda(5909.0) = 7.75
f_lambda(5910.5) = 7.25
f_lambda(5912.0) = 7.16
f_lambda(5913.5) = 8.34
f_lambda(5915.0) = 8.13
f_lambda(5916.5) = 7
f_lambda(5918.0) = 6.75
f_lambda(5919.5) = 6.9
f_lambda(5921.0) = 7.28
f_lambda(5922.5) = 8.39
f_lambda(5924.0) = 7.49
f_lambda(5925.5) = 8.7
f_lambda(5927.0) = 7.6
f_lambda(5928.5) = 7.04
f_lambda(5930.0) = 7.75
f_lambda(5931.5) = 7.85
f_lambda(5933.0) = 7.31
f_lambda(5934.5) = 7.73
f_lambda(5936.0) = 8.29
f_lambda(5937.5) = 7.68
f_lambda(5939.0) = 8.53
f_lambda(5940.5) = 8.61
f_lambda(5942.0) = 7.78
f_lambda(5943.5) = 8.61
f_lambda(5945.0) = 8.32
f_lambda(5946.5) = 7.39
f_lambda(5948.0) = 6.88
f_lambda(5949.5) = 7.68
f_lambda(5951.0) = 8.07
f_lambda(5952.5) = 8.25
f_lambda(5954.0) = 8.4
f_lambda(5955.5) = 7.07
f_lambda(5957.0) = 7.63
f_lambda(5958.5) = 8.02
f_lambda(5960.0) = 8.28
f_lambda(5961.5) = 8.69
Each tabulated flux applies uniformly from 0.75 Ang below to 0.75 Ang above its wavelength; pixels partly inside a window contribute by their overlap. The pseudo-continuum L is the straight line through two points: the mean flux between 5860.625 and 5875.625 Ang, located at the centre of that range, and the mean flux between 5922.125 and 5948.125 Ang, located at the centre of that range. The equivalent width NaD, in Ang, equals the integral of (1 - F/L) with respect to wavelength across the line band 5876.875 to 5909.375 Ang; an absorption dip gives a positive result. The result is 4.1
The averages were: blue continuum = 8.02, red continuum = 7.9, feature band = 6.98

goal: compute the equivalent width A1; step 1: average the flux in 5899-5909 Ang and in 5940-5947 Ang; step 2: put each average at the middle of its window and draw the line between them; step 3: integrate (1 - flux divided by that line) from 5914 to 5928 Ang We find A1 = 0.4 Ang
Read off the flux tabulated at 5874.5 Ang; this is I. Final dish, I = 8.84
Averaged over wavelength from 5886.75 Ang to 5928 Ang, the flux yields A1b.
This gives 7.06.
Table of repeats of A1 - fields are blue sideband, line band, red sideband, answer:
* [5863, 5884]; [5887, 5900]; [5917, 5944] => 3.44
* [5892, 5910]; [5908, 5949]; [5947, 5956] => -1.91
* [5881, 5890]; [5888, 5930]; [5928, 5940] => 1.71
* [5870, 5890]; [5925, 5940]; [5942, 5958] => -0.08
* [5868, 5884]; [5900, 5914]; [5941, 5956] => 0.80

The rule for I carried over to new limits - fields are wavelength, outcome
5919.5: 6.9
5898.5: 6.42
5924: 7.49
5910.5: 7.25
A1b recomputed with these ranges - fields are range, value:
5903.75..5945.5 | 7.75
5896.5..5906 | 7.27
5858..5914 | 7.38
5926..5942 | 7.85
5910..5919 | 7.43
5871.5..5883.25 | 8.39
